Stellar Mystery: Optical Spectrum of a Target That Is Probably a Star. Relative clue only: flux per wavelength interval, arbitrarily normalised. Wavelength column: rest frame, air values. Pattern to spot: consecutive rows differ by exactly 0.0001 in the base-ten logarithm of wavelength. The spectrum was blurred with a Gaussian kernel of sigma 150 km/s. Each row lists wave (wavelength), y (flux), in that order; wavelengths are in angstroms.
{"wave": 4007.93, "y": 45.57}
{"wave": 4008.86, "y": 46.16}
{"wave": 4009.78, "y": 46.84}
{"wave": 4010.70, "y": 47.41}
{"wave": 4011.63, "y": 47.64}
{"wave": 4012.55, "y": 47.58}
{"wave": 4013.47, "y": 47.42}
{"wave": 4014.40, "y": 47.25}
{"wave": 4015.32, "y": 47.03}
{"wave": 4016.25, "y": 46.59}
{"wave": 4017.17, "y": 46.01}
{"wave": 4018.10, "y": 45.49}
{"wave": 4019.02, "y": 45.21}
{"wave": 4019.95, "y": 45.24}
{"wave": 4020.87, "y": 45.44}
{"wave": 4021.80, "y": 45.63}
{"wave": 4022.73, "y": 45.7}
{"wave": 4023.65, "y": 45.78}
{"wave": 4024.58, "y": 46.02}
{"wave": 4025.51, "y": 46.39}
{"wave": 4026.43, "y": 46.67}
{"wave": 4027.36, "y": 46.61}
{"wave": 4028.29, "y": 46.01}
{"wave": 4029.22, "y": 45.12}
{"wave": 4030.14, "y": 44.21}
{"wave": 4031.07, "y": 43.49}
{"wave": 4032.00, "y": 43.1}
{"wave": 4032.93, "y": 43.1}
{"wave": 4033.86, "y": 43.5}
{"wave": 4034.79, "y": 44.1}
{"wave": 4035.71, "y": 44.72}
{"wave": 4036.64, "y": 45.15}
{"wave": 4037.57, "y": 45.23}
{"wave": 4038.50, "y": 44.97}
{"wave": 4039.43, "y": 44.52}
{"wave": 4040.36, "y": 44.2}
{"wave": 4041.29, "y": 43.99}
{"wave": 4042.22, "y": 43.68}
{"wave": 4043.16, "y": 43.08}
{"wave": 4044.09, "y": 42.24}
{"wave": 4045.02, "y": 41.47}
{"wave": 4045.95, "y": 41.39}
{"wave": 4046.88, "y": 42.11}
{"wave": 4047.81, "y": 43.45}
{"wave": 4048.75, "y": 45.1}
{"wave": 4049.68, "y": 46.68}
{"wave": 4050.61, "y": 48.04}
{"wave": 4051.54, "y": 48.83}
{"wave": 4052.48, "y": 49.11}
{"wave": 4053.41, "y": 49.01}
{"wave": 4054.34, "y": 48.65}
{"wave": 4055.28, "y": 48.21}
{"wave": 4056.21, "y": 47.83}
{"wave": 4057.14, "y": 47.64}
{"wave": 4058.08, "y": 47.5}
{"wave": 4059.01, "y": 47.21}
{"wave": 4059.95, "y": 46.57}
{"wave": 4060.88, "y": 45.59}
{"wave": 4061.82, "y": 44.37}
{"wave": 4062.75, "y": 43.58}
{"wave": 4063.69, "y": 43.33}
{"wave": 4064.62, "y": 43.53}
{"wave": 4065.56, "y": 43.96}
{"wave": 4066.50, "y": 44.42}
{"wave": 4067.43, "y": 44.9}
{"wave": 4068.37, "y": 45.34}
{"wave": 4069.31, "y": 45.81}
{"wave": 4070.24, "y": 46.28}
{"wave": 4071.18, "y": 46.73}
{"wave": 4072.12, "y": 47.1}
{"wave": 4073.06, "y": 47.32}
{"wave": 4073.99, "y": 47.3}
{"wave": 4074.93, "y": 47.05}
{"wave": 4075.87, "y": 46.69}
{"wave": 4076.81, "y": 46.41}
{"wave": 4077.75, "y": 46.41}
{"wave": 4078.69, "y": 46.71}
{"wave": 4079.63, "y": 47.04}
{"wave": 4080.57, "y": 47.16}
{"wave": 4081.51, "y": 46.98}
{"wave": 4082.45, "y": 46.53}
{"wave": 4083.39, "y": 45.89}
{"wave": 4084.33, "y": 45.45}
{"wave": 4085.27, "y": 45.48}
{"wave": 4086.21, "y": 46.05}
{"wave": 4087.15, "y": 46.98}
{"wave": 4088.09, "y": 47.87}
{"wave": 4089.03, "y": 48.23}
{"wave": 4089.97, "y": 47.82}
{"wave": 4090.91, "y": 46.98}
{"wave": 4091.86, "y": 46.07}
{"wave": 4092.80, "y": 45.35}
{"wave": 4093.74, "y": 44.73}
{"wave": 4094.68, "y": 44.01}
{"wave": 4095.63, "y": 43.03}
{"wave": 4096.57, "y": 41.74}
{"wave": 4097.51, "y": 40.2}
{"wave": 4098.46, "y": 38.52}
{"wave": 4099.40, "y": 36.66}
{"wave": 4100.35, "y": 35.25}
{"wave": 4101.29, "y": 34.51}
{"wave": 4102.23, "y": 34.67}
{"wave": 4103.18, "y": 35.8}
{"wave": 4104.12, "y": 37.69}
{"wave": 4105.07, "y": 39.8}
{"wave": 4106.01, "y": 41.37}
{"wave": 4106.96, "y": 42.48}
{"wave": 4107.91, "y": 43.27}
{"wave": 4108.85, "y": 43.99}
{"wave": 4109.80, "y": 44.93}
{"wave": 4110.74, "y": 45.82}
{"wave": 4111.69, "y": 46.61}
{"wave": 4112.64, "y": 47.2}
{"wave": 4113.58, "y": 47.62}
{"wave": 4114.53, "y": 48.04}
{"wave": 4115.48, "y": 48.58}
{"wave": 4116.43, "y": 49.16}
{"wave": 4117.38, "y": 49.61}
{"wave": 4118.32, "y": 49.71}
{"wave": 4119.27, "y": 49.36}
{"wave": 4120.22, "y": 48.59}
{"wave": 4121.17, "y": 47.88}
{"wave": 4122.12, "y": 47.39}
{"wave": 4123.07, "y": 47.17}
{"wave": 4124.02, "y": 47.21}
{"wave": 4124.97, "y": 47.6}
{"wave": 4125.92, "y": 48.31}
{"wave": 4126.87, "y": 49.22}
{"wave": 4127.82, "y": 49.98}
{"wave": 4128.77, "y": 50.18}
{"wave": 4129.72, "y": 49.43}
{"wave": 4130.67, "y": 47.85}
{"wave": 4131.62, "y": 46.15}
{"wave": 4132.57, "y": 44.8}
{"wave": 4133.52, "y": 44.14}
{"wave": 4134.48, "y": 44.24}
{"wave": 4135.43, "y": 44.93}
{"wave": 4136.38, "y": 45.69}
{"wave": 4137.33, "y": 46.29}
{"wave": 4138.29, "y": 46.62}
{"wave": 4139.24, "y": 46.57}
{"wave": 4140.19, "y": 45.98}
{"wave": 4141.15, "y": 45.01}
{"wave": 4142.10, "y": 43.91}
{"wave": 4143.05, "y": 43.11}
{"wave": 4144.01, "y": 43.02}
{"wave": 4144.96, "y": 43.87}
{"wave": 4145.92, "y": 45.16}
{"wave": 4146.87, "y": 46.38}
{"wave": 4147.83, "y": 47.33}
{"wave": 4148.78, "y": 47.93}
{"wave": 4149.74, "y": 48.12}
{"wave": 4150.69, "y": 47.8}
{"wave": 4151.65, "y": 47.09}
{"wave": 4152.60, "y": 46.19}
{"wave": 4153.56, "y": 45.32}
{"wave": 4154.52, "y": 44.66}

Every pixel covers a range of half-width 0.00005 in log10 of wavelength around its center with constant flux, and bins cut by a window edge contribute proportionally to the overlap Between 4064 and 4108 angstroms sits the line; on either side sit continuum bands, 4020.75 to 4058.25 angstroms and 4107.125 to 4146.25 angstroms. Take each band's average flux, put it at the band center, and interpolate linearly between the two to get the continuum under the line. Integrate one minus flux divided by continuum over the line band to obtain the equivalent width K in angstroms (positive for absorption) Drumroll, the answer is 1.9 angstroms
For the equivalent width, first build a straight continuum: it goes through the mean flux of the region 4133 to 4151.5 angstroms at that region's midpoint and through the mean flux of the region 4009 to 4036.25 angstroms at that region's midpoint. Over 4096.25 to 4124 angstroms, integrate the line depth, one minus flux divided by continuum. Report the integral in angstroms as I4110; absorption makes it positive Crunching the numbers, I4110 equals 1.2 angstroms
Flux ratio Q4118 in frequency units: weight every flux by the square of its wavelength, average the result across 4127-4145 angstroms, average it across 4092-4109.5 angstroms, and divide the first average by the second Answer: 1.16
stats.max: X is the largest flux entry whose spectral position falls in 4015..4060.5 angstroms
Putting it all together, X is 49.11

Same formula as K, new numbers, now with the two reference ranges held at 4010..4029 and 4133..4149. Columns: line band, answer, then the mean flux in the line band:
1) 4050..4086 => -0.4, 46.5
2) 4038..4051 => 0.6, 43.9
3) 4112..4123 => -0.7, 48.4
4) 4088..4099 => 0.3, 44.4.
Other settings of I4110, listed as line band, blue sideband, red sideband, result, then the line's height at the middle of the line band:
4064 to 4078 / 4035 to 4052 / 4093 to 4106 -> -1.4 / 41.8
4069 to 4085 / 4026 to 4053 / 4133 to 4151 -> -0.6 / 45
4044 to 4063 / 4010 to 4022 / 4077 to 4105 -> -0.5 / 44.9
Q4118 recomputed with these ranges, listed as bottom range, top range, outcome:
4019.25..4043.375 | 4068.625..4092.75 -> 1.07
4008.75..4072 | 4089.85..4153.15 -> 1.03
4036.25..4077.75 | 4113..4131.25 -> 1.10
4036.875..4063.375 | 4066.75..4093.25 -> 1.04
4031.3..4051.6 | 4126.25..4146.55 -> 1.09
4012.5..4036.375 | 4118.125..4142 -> 1.09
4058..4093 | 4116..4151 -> 1.05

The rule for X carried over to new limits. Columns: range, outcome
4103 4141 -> 50.18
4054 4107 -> 48.65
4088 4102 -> 48.23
